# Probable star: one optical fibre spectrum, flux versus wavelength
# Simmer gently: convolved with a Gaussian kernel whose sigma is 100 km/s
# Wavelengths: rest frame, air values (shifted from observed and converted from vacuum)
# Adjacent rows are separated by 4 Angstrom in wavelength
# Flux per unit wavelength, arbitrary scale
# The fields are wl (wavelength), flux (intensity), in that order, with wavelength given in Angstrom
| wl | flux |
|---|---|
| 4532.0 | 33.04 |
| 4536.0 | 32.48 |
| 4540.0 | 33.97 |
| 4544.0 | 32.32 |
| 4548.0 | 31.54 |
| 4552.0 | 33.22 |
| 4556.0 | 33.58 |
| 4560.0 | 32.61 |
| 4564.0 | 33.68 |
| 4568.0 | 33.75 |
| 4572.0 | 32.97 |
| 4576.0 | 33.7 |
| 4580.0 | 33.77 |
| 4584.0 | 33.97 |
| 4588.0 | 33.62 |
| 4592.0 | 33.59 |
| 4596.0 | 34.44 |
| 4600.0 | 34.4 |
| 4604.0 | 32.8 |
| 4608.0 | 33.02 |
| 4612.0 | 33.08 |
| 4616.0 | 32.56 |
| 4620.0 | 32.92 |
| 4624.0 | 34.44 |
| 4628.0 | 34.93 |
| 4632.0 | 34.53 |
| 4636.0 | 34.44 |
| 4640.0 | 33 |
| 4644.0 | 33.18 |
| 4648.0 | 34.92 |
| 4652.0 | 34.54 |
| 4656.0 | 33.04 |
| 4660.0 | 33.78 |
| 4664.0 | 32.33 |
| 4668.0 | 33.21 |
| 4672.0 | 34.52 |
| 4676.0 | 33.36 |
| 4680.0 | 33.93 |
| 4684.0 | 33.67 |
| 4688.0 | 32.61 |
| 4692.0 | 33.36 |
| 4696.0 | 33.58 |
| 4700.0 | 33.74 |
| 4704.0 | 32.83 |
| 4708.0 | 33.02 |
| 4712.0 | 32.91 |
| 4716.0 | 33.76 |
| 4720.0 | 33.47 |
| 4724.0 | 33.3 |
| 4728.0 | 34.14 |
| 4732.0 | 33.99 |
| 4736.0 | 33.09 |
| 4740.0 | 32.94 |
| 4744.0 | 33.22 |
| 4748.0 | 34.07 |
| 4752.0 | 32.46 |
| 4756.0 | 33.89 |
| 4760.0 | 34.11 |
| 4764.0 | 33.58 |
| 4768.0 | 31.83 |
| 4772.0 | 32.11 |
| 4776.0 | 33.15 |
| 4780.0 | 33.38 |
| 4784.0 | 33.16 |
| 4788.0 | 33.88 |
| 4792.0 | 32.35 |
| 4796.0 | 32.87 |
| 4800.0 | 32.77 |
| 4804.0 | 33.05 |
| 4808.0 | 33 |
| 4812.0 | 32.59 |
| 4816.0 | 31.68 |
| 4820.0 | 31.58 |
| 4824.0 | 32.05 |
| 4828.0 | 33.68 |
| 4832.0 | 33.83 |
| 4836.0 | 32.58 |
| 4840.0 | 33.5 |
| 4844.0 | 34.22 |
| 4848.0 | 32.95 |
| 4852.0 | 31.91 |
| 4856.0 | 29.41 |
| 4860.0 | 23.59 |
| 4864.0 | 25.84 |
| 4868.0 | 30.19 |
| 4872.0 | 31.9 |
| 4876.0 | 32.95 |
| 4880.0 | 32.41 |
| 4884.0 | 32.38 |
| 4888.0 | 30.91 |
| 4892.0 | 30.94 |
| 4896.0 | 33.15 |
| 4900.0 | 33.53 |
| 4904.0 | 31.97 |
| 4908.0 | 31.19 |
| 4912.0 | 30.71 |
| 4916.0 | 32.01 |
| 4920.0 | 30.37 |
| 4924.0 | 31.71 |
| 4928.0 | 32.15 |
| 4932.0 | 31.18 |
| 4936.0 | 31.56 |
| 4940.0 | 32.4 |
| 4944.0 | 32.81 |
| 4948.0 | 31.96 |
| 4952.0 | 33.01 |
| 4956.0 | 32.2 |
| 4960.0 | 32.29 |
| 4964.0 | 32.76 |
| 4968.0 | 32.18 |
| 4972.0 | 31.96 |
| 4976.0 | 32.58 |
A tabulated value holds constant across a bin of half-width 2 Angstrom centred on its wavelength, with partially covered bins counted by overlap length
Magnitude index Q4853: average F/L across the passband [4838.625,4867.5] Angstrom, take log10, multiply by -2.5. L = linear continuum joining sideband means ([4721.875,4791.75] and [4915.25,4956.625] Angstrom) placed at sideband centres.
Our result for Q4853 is 0.08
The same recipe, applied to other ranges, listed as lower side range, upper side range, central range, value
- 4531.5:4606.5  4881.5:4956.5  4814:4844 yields -0.02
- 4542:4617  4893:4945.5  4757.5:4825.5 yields -0.01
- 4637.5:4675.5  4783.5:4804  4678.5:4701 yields 0.00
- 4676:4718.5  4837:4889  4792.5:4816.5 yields -0.03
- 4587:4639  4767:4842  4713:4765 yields -0.01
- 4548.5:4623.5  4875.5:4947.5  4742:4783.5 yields -0.02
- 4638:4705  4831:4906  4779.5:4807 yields -0.03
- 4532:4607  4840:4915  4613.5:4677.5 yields -0.03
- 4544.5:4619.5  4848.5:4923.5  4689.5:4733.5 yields -0.04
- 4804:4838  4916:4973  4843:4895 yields 0.06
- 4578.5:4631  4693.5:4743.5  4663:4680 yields 0.00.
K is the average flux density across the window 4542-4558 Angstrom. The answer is 32.7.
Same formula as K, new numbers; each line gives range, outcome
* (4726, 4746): 33.5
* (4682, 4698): 33.3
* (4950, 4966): 32.6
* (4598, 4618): 33.2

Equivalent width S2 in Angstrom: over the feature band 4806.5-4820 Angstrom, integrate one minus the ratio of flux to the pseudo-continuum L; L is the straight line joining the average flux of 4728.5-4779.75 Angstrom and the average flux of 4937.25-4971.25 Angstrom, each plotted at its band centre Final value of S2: 0.3 Angstrom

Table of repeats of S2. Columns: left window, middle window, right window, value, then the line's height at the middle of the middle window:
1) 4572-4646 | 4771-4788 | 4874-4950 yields -0.2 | 32.7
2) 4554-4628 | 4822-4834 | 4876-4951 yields -0.3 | 32.3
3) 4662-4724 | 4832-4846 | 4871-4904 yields -0.4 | 32.5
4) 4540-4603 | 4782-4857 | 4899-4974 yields -0.7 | 32.4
